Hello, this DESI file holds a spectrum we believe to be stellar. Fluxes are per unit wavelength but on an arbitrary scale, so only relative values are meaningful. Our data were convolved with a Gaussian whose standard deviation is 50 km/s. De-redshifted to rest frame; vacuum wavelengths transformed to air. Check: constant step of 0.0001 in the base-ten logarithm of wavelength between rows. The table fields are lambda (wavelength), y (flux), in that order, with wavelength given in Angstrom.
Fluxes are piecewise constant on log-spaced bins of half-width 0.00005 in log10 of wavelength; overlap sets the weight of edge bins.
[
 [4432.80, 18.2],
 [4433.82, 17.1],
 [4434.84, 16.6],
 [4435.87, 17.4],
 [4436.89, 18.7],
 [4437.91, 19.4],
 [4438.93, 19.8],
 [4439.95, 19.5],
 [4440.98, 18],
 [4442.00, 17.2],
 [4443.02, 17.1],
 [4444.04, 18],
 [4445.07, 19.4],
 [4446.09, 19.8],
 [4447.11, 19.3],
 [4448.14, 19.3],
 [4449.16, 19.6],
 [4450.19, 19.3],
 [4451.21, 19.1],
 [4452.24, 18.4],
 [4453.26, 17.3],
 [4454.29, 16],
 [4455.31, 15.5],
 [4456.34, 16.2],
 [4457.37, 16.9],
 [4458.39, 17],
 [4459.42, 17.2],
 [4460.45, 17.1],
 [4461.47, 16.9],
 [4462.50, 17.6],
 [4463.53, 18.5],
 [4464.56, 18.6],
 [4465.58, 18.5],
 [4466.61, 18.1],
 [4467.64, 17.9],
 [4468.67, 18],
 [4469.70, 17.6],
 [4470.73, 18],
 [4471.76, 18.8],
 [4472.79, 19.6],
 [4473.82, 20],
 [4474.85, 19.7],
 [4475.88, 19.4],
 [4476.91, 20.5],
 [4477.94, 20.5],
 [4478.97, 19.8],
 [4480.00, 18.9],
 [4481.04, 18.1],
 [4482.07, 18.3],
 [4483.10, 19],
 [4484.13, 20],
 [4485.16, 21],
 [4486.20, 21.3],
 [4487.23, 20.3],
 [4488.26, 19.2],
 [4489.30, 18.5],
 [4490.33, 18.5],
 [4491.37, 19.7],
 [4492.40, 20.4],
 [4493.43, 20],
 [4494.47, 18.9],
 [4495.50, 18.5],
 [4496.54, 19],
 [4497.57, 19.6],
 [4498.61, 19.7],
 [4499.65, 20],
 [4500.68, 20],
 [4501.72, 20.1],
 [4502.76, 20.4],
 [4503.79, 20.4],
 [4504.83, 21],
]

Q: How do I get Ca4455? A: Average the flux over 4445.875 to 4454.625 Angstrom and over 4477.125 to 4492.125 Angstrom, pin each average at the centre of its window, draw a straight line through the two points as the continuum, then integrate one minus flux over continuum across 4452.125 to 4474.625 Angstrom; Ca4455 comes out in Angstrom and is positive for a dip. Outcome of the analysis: 1.5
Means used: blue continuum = 18.7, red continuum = 19.5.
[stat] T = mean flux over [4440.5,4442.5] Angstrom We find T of 17.6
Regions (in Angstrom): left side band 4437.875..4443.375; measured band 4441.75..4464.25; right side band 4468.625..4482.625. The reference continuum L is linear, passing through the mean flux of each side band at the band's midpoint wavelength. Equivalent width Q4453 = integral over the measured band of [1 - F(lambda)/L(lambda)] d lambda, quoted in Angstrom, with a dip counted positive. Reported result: 1.0 Angstrom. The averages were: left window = 18.5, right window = 19.1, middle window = 17.9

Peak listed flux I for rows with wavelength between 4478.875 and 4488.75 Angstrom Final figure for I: 21.3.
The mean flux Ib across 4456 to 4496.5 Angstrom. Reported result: 18.8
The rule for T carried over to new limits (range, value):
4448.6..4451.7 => 19.4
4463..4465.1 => 18.6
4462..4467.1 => 18.3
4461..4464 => 17.6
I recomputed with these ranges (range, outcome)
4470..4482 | 20.5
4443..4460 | 19.8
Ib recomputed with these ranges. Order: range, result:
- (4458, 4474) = 18.1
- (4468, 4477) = 19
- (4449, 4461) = 17.4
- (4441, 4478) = 18.2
